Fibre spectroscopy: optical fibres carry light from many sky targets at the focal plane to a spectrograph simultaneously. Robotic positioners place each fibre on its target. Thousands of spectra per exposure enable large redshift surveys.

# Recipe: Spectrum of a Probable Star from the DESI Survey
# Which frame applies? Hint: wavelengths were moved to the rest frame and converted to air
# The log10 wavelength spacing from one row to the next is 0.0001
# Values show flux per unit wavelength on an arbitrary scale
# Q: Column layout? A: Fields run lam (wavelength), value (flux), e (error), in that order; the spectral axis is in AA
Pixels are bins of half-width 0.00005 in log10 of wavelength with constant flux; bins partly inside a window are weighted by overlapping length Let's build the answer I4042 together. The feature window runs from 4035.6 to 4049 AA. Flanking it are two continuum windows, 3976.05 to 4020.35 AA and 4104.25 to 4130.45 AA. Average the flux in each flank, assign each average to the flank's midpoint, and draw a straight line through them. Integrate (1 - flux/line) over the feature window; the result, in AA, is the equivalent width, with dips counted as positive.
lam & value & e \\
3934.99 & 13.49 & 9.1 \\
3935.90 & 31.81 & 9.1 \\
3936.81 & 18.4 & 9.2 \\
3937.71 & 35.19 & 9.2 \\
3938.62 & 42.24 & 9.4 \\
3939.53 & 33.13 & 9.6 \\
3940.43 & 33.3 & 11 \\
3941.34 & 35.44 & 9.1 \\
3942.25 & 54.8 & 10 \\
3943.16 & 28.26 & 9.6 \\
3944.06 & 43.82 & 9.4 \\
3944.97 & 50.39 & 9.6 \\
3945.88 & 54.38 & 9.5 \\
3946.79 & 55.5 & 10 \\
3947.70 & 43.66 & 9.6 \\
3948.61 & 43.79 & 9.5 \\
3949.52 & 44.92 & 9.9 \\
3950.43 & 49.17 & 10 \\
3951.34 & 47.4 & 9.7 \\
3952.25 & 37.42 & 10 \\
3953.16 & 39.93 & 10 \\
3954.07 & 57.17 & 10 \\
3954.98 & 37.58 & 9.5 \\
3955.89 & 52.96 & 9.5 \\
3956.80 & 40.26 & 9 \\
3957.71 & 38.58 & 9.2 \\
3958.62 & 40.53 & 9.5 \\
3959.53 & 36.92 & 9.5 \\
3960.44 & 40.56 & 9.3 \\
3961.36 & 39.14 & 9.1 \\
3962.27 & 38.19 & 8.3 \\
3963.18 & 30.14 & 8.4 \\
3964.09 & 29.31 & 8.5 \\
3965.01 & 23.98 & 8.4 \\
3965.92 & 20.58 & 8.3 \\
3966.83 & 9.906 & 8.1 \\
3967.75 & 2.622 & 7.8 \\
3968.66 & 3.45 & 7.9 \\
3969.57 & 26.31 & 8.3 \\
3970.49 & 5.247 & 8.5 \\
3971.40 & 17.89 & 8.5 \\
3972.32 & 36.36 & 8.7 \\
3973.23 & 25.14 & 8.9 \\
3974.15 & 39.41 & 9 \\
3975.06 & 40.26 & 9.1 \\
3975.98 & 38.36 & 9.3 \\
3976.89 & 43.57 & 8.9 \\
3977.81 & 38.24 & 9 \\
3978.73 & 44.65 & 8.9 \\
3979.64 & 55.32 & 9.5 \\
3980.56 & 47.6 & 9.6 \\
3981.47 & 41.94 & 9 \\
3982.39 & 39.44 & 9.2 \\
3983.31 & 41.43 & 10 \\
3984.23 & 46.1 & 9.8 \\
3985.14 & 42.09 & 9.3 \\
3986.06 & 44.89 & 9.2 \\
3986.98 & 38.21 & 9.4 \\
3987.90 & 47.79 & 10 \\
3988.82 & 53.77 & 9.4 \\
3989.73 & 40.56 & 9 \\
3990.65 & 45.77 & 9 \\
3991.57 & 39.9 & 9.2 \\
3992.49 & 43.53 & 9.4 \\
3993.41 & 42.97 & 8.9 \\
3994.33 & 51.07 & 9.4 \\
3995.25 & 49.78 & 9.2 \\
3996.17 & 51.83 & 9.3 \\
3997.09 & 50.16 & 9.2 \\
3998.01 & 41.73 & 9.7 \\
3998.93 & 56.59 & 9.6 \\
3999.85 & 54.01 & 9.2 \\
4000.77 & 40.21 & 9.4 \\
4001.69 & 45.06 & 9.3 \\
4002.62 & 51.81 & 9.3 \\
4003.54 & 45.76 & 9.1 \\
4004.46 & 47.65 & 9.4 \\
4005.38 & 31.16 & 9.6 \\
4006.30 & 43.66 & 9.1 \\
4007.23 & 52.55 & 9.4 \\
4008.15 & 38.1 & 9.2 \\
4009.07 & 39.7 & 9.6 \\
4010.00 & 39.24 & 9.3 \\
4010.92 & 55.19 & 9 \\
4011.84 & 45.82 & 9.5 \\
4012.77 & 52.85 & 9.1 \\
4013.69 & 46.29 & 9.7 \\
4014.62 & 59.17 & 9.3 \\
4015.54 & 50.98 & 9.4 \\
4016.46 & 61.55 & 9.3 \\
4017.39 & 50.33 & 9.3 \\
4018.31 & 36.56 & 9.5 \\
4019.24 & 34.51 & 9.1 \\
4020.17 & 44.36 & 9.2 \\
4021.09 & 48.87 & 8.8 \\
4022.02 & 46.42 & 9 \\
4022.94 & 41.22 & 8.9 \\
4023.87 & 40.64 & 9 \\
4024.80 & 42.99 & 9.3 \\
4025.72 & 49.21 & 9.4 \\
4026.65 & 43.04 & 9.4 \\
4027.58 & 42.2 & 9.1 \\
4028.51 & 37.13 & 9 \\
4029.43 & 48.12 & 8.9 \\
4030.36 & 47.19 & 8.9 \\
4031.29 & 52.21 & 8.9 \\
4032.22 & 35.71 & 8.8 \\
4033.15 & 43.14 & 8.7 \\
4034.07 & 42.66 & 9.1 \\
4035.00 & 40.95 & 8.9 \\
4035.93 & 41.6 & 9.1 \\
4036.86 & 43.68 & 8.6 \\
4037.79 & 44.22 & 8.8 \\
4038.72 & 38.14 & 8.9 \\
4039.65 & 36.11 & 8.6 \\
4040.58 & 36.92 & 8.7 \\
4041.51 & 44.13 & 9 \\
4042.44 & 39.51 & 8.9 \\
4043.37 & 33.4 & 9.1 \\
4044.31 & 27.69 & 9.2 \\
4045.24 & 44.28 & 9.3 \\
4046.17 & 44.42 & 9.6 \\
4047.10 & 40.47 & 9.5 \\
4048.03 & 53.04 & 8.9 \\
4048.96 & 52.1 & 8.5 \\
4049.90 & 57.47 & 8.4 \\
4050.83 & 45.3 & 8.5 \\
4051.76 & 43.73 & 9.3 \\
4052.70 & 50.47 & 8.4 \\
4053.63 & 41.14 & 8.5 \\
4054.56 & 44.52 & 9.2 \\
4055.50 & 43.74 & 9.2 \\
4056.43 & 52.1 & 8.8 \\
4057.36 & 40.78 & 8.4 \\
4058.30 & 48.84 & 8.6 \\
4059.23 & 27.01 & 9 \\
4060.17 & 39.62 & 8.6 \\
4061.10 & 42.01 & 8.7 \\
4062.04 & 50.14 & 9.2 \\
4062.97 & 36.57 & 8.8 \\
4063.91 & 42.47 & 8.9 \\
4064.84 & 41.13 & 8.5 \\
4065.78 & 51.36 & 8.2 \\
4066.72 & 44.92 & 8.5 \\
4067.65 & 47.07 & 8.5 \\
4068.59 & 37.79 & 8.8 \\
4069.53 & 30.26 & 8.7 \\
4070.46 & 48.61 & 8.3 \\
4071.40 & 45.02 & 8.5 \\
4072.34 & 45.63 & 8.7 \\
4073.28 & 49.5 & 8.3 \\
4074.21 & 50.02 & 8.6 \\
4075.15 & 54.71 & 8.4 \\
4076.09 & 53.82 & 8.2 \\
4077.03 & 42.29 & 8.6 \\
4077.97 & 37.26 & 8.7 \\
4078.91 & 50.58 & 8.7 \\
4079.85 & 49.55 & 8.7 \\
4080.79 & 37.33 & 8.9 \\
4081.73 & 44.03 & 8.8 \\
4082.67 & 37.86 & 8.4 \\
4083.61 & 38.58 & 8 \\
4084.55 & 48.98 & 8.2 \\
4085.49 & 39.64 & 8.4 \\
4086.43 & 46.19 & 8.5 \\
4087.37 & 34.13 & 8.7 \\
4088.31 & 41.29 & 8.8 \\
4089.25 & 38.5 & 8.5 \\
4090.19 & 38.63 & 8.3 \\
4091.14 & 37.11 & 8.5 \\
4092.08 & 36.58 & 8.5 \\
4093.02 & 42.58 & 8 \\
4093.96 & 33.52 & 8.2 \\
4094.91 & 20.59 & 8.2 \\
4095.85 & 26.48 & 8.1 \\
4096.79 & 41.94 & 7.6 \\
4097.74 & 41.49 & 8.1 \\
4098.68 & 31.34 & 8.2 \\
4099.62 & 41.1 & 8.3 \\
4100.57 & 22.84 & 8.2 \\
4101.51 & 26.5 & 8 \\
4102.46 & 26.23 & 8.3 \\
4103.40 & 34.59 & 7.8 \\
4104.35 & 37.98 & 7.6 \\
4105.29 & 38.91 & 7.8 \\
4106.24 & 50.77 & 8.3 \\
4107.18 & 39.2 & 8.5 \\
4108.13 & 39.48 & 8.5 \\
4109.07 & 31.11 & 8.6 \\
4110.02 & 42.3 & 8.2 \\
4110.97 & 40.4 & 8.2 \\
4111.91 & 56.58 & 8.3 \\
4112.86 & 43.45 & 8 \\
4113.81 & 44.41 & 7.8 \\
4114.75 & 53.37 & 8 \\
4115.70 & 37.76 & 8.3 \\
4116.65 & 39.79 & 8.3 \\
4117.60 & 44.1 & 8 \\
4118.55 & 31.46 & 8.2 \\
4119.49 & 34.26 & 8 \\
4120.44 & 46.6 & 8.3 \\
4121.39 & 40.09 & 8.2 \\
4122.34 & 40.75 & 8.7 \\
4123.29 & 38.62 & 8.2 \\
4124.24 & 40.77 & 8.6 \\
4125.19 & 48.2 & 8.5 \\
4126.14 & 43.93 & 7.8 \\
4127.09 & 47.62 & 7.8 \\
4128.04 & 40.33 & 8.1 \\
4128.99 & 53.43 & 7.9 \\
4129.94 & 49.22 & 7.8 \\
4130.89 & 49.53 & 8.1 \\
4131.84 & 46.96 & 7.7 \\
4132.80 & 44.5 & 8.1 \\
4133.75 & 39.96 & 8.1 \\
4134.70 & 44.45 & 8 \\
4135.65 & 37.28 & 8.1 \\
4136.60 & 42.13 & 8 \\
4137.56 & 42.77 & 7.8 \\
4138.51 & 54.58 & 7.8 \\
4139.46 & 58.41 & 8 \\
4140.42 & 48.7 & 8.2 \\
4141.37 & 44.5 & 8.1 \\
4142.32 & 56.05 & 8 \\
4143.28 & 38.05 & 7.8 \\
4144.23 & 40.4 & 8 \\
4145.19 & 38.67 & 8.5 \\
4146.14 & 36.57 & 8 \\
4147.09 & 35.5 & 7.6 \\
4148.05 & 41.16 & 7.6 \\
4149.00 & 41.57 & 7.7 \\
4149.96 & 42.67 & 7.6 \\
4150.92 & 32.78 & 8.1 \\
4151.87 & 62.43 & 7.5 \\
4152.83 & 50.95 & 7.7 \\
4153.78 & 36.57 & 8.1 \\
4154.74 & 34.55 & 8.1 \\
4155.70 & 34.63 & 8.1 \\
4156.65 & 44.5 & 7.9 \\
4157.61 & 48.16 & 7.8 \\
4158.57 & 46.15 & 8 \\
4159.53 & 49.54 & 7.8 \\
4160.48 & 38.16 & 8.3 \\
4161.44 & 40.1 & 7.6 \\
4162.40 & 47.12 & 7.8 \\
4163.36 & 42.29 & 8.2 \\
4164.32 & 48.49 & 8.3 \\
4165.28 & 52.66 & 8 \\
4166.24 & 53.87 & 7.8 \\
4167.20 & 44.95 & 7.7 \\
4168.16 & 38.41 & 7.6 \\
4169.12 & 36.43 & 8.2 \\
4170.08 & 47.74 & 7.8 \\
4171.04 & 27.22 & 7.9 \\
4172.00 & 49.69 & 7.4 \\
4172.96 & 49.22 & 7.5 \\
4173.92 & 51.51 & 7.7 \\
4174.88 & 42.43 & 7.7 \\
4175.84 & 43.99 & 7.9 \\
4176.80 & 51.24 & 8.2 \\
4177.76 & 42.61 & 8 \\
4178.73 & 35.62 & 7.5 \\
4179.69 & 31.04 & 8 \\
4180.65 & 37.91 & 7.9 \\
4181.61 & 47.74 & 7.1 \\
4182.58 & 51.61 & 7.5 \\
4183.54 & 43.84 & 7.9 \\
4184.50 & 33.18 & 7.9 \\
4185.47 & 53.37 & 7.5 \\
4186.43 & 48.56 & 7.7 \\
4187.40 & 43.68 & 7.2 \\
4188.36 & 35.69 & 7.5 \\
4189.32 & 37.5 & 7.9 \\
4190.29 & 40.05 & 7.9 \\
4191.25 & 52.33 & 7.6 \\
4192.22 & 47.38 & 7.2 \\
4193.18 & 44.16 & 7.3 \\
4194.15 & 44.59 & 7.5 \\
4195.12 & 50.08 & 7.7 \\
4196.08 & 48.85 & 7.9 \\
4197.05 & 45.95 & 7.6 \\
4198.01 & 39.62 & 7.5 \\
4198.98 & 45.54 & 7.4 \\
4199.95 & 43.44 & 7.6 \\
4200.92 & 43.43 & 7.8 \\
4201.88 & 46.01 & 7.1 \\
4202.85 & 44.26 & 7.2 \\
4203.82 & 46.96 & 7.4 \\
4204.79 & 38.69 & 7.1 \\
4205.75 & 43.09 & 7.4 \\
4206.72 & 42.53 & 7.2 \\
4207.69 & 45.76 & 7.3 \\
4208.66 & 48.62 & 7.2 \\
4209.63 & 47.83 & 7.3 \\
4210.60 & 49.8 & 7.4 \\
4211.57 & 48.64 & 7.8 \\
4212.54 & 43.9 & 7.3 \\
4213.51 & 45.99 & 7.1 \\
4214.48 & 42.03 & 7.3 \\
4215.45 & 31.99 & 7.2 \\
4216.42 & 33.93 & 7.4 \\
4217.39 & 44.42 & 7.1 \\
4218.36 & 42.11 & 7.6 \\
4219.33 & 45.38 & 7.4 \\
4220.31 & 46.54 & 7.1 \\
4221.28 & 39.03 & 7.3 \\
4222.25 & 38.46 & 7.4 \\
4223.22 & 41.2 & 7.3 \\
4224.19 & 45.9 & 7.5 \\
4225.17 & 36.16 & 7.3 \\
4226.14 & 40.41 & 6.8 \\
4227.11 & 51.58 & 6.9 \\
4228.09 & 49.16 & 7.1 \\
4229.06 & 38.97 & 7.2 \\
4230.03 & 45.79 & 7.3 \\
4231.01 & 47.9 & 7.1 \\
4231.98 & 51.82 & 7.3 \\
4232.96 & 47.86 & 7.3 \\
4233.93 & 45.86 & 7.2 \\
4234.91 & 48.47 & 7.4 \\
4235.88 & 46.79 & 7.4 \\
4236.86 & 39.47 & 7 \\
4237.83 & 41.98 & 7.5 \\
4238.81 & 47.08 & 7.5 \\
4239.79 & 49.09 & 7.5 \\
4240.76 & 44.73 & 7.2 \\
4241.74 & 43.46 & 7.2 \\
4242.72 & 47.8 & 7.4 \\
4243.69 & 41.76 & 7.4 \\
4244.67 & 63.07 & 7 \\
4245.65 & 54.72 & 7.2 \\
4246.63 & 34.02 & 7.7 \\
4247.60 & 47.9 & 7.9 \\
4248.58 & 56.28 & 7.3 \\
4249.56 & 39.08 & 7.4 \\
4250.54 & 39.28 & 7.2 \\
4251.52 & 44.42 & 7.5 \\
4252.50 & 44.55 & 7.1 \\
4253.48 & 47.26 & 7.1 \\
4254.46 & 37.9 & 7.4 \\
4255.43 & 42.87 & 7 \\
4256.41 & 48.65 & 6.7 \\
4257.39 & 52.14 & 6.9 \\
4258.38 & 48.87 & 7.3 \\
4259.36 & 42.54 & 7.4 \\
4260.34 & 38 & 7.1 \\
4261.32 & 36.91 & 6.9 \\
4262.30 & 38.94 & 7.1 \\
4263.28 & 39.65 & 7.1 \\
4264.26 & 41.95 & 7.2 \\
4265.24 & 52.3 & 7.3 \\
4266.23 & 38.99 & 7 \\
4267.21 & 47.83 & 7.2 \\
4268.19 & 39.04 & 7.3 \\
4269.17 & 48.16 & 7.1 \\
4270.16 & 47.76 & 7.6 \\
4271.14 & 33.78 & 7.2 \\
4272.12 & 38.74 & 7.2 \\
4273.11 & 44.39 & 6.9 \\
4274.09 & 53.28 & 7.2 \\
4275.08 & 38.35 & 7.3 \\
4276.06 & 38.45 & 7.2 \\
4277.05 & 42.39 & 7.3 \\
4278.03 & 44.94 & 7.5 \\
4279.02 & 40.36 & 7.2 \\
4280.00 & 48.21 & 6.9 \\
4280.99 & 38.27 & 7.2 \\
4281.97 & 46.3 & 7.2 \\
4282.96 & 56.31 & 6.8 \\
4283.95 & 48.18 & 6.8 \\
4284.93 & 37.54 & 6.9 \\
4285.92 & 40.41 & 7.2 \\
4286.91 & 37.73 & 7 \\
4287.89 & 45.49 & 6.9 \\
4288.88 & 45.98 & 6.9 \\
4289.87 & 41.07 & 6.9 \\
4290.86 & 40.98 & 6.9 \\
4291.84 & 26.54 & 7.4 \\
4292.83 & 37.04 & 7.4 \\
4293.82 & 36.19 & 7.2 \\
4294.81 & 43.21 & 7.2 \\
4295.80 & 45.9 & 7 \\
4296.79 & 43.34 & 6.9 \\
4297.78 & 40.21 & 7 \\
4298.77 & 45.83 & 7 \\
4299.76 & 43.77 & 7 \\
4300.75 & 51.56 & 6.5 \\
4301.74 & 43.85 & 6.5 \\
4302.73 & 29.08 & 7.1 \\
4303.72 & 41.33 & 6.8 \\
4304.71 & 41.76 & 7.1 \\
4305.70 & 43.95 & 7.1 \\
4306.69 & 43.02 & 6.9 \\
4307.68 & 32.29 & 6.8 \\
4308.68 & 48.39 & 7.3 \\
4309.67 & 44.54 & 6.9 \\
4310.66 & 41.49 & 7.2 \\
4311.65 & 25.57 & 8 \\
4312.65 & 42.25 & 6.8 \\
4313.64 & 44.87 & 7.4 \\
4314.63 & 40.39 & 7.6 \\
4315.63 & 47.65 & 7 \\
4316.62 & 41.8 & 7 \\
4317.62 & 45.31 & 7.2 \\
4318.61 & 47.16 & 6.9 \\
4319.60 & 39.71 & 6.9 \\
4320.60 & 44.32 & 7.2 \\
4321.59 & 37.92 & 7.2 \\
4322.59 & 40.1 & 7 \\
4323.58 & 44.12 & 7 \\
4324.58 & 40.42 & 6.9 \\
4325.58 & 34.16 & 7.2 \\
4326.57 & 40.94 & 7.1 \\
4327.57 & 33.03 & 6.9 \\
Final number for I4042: 1.1 AA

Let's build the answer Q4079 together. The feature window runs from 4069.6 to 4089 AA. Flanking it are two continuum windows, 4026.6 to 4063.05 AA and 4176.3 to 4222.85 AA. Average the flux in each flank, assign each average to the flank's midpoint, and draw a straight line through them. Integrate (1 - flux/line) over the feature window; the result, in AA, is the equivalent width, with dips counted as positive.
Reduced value -0.6 AA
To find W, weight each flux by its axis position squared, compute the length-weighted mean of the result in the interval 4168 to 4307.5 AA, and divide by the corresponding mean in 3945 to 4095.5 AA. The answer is 1.2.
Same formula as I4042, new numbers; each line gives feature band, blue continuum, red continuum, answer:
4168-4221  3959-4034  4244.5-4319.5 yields -1.7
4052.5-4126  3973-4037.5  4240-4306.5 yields 5.5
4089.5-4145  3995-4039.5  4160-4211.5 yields 4.5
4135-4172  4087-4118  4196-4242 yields -2.7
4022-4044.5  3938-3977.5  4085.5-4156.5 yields -1.9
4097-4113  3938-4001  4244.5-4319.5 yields 1.3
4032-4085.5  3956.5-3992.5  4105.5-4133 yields -4.6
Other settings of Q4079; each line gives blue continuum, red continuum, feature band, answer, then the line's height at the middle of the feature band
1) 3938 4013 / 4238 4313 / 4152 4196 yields -1.8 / 42.3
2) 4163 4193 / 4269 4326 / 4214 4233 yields 0.1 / 43.2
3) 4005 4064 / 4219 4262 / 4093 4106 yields 3.2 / 44.3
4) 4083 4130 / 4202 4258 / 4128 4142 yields -2.0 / 40.8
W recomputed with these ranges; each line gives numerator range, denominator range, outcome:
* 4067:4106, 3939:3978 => 1.18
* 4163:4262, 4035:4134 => 1.13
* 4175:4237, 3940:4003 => 1.23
